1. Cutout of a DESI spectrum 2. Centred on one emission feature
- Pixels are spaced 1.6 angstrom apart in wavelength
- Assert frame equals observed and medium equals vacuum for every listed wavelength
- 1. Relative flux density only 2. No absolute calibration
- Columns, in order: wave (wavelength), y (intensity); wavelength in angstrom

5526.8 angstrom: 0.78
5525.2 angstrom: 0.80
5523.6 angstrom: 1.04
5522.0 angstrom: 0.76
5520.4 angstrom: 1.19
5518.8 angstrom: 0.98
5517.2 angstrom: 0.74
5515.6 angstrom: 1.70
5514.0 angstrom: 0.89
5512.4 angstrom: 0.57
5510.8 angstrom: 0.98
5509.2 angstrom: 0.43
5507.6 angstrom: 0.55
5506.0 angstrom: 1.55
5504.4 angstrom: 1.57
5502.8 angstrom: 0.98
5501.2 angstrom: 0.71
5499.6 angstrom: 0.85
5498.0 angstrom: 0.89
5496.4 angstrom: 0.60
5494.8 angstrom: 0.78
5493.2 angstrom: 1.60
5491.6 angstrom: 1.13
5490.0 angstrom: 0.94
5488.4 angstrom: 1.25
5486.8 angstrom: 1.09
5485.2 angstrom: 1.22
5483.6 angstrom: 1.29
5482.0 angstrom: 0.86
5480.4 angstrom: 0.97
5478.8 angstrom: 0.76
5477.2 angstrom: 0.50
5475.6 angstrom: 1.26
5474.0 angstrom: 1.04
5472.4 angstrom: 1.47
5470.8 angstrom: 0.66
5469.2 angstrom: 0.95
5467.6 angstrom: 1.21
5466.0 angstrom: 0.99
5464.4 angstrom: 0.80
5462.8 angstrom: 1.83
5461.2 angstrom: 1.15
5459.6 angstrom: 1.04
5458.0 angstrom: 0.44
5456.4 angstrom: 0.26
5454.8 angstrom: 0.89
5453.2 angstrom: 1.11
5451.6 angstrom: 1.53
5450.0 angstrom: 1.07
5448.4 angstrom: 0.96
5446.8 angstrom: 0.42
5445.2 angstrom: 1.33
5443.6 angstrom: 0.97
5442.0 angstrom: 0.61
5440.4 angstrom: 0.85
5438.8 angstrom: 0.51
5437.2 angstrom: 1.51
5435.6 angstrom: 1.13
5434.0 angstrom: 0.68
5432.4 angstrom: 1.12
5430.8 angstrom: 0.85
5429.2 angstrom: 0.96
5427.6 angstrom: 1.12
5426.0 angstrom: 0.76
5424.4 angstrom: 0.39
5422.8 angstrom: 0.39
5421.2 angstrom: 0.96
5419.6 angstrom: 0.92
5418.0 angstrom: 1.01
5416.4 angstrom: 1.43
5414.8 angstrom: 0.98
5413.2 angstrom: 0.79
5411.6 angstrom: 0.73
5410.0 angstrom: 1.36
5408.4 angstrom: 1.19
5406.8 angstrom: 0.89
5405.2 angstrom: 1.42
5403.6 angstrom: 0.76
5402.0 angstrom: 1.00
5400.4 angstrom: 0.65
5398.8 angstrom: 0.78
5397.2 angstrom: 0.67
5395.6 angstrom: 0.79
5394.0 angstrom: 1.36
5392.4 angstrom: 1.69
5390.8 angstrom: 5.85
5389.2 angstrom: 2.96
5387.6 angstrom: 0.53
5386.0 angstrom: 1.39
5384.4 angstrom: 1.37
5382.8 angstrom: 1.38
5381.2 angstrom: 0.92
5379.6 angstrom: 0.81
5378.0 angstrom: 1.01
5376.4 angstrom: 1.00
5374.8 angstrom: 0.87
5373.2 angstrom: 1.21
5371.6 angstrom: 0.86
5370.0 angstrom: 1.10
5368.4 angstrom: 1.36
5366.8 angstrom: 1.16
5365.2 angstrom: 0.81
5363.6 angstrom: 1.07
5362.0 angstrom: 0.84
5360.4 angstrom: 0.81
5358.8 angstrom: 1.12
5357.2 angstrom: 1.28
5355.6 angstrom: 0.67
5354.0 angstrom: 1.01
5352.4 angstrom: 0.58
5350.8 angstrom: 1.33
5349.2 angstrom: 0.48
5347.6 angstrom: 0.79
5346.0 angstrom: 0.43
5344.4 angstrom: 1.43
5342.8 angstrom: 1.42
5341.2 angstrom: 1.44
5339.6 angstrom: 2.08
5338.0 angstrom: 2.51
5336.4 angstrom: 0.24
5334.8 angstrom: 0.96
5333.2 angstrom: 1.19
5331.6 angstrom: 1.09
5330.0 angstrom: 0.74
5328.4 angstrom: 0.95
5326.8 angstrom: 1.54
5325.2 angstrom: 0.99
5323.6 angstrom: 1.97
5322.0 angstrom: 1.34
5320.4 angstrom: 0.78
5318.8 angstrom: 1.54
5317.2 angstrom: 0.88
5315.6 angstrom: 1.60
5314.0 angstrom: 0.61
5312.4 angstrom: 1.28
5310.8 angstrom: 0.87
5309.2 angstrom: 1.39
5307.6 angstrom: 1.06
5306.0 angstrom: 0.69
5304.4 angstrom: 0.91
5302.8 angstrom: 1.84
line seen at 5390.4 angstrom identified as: [O III]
